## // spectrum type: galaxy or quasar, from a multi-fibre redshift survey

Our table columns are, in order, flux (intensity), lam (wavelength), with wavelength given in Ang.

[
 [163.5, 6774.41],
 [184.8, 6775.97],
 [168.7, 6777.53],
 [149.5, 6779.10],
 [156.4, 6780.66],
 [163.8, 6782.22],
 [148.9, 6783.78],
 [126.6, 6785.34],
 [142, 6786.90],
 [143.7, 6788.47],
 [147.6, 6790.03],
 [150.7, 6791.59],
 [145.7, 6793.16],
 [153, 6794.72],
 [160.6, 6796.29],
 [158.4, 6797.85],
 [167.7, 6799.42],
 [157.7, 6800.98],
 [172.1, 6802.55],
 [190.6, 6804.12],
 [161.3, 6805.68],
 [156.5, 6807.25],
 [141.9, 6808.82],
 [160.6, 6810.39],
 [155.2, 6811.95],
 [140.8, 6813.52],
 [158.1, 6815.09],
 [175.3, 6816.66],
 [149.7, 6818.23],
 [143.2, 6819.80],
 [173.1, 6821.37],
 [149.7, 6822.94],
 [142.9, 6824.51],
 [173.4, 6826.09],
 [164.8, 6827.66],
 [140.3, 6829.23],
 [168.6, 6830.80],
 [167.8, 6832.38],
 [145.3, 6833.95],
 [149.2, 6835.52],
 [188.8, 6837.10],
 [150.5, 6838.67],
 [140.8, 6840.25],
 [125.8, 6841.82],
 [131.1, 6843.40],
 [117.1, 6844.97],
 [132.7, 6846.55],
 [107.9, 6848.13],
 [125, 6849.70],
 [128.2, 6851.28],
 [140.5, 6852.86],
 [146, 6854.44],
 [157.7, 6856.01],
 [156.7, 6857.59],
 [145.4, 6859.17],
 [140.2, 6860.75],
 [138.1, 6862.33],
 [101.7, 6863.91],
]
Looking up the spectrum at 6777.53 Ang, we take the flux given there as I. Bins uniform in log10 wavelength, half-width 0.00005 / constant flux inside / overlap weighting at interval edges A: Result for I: 168.7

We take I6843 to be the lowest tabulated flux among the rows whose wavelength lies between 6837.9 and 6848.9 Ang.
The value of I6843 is 107.9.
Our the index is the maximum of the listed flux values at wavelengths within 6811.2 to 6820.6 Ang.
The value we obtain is 175.3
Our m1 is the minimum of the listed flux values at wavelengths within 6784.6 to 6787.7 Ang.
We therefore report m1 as 126.6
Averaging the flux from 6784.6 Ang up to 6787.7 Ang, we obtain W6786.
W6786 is 134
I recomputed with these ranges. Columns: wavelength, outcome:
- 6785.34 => 126.6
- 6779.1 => 149.5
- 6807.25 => 156.5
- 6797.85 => 158.4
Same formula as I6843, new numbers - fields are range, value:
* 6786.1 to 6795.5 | 142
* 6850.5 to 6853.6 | 128.2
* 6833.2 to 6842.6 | 125.8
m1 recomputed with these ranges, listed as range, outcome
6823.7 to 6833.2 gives 140.3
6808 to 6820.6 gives 140.8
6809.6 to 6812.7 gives 155.2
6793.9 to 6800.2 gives 153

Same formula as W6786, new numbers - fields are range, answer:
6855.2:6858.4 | 157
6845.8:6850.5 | 122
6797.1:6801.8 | 161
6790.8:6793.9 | 148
